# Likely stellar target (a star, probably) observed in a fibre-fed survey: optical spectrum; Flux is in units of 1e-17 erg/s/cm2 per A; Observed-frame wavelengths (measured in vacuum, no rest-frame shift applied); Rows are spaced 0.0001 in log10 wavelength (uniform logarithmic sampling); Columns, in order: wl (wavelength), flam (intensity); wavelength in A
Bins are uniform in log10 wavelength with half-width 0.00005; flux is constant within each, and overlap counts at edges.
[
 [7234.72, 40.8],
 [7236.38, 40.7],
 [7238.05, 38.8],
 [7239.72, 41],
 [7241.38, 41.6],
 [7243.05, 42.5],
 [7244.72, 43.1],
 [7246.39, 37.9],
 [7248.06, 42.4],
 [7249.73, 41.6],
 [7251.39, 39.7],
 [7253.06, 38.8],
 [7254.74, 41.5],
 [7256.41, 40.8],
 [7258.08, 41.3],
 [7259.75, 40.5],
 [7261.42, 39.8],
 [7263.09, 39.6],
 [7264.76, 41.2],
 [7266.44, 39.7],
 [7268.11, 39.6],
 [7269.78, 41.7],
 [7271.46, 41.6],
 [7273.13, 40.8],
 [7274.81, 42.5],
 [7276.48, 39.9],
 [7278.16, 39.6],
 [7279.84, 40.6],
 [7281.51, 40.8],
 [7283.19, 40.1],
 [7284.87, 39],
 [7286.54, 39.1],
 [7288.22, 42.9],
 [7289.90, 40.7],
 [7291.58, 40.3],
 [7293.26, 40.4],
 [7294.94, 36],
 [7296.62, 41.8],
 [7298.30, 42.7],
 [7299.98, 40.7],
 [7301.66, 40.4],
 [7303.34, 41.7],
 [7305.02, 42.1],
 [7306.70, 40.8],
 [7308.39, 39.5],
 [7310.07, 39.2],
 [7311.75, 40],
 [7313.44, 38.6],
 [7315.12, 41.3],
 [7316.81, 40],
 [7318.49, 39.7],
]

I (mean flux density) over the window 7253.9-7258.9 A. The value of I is 41.2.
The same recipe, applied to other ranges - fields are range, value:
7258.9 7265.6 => 40.3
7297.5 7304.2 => 41.4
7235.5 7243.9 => 40.9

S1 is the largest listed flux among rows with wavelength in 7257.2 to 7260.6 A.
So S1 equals 41.3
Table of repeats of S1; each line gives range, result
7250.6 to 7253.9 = 39.7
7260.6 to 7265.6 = 41.2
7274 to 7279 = 42.5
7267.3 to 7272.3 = 41.7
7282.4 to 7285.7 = 40.1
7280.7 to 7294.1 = 42.9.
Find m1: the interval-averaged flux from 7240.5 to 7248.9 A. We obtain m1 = 41.5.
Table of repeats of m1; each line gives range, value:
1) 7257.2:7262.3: 40.6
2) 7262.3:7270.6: 40.4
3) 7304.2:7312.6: 40.3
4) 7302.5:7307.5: 41.6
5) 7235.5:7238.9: 39.8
